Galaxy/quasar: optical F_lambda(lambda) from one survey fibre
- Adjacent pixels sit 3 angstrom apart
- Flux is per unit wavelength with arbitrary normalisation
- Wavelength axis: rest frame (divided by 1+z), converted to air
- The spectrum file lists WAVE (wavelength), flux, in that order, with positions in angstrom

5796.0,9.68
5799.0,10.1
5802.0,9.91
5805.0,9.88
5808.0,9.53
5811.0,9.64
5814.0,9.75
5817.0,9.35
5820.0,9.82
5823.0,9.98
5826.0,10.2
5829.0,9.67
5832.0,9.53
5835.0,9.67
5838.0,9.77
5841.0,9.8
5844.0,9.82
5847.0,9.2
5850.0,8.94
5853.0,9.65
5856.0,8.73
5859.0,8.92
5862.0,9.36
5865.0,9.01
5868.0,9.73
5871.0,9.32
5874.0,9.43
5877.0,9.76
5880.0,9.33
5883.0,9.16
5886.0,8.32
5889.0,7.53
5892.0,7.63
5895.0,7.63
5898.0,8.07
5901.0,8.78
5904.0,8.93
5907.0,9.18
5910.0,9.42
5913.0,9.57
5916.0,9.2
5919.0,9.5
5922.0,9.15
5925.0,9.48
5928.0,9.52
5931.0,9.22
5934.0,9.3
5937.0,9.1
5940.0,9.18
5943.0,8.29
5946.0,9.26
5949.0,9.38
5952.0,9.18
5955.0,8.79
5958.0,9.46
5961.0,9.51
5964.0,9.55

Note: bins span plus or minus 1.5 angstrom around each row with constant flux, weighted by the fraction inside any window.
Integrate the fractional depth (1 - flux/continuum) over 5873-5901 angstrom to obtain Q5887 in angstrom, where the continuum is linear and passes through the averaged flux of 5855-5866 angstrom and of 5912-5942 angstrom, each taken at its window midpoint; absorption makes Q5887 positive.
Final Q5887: 1.8 angstrom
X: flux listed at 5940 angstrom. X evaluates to 9.18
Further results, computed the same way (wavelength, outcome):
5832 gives 9.53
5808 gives 9.53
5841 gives 9.8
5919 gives 9.5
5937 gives 9.1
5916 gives 9.2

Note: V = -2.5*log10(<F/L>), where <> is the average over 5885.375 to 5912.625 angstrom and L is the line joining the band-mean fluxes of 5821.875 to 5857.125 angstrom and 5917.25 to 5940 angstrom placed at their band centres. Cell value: 0.12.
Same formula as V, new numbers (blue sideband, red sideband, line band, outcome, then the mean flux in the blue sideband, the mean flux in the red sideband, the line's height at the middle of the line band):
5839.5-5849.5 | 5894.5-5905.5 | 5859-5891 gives -0.02 mag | 9.54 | 8.42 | 8.92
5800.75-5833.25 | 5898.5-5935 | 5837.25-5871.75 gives 0.02 mag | 9.75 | 9.24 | 9.56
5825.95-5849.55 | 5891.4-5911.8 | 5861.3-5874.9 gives -0.03 mag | 9.64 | 8.57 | 9.14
